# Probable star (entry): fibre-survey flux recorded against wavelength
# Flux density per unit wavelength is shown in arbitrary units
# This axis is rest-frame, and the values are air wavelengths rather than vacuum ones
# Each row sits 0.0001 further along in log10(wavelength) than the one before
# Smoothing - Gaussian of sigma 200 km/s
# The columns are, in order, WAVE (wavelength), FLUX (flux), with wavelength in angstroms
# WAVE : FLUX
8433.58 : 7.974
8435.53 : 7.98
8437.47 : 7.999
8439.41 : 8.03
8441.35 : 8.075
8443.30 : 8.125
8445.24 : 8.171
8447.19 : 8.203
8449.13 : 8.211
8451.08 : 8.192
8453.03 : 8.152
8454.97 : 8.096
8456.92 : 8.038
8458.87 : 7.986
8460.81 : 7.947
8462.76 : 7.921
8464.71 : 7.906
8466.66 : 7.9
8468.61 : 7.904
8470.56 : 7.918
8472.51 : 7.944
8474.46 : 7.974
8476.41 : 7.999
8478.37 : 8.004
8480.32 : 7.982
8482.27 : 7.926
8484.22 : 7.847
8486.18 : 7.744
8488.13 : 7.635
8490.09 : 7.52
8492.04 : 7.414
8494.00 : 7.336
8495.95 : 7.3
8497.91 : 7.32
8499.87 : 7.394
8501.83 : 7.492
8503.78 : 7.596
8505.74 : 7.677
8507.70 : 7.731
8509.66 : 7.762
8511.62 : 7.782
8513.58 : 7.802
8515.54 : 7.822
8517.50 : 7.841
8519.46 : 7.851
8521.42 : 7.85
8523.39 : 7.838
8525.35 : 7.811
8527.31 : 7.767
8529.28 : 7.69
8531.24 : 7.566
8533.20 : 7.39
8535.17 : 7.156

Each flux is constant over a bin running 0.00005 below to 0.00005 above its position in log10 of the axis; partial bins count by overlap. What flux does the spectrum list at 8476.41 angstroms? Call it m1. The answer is 7.999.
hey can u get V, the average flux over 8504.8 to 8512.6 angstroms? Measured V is 7.74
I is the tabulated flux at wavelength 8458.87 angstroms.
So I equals 7.986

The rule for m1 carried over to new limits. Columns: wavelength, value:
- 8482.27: 7.926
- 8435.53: 7.98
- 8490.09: 7.52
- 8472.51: 7.944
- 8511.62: 7.782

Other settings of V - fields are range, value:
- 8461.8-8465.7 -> 7.91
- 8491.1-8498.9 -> 7.34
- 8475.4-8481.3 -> 7.99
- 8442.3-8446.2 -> 8.14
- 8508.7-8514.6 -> 7.78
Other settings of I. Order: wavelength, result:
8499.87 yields 7.394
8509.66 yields 7.762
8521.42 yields 7.85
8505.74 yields 7.677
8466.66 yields 7.9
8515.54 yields 7.822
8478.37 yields 8.004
